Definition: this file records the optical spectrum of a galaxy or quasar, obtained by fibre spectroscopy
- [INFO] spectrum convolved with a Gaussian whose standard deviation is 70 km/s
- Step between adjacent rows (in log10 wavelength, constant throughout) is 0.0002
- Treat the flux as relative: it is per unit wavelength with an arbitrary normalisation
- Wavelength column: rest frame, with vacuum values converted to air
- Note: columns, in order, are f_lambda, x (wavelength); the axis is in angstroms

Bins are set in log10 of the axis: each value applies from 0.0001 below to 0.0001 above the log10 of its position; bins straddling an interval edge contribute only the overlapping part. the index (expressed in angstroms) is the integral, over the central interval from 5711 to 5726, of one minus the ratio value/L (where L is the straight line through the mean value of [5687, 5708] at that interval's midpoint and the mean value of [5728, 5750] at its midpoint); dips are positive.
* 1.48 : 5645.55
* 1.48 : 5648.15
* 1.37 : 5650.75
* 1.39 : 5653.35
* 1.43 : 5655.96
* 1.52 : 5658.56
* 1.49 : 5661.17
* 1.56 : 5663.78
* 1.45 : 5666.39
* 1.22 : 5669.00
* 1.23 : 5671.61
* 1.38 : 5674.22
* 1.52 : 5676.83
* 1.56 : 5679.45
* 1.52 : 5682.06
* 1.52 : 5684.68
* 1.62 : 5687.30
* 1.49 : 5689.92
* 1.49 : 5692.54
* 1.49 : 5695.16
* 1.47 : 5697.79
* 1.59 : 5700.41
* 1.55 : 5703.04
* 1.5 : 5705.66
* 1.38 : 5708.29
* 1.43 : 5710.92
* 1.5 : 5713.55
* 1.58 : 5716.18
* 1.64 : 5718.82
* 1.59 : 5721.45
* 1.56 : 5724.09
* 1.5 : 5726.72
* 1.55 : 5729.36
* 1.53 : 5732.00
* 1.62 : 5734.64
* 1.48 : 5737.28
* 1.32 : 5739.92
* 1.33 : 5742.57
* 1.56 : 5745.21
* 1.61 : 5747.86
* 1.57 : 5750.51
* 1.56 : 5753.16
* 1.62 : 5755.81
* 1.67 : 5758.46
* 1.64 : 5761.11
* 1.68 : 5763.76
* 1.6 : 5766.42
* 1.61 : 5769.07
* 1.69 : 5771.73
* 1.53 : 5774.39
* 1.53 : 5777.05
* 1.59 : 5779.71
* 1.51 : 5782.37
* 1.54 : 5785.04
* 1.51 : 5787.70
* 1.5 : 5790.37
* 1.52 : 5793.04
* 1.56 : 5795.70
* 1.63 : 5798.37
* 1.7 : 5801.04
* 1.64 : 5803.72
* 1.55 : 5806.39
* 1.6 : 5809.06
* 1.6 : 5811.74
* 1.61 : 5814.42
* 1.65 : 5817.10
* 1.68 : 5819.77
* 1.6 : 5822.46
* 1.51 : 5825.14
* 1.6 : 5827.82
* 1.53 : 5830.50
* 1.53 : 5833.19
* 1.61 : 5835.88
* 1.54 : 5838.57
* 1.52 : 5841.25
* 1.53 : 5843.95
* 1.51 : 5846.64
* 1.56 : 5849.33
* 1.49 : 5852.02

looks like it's -0.51 angstroms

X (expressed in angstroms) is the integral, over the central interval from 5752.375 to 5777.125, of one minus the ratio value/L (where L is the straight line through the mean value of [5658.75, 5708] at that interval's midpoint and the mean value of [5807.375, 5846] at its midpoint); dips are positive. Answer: -1.34 angstroms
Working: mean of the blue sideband 1.48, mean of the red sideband 1.58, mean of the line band 1.62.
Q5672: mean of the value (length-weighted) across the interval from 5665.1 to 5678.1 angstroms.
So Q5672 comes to 1.36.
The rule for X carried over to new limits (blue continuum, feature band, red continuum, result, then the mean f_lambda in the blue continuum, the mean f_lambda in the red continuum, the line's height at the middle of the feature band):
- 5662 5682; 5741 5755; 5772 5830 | -0.1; 1.43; 1.58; 1.52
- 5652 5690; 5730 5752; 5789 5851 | 0.1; 1.46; 1.58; 1.51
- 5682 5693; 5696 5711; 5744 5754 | 0.5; 1.53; 1.57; 1.54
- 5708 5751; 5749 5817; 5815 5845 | -2.0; 1.52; 1.57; 1.55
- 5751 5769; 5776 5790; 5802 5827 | 0.7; 1.63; 1.61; 1.62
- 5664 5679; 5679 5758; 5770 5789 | -3.5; 1.39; 1.56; 1.46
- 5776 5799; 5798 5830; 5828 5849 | -1.4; 1.54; 1.54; 1.54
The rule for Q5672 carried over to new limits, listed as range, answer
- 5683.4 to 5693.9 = 1.53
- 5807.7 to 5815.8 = 1.6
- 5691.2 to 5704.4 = 1.52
